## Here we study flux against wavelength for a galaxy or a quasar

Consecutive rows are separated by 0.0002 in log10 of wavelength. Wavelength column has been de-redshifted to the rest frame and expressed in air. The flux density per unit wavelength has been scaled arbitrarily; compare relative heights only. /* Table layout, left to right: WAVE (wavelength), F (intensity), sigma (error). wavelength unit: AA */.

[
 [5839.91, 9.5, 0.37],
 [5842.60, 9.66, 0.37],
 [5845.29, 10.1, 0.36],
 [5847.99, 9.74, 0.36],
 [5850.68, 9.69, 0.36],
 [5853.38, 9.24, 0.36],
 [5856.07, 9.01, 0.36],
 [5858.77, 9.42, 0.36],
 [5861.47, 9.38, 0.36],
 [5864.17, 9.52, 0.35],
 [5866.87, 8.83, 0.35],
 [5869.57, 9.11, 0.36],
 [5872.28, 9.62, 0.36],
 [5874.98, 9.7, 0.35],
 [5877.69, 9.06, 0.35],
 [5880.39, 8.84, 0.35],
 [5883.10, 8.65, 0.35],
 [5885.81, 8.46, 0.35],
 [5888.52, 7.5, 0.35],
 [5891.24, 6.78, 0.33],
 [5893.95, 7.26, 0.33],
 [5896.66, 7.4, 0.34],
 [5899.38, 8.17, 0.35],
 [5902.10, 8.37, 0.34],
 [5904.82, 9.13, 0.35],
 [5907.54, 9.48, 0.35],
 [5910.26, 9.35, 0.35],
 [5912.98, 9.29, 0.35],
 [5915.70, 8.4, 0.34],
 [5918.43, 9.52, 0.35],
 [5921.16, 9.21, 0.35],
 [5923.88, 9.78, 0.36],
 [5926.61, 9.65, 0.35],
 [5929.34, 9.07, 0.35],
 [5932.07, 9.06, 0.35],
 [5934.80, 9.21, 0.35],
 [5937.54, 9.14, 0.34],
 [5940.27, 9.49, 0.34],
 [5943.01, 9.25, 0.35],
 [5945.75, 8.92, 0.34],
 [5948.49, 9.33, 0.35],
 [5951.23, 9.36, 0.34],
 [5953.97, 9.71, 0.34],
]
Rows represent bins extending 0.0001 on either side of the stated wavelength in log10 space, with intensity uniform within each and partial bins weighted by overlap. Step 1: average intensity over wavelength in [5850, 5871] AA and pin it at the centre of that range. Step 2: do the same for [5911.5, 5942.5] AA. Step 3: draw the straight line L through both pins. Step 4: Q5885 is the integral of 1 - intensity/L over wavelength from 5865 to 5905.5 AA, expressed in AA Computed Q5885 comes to 3.50 AA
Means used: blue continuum 9.26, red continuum 9.26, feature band 8.46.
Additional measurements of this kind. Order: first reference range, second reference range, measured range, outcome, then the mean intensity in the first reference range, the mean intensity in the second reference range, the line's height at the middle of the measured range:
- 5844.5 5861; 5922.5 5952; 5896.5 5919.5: 1.26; 9.5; 9.3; 9.37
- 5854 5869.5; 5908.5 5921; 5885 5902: 2.89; 9.23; 9.16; 9.18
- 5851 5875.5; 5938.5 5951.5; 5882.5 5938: 3.45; 9.32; 9.26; 9.28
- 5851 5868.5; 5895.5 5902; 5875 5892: 0.13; 9.26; 7.9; 8.43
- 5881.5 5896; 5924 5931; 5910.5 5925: -0.39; 7.73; 9.42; 9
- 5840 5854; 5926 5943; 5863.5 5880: 0.51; 9.69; 9.25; 9.56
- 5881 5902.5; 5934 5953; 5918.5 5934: -1.04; 7.83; 9.25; 8.78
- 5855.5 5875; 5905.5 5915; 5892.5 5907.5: 1.80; 9.31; 9.3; 9.3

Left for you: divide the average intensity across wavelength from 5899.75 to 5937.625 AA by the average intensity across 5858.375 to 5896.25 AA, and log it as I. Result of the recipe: 1.1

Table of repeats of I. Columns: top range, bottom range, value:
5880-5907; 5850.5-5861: 0.87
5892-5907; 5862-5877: 0.87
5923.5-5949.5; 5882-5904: 1.18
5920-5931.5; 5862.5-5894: 1.09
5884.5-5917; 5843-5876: 0.88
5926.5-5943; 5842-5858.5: 0.97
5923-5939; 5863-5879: 1.00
